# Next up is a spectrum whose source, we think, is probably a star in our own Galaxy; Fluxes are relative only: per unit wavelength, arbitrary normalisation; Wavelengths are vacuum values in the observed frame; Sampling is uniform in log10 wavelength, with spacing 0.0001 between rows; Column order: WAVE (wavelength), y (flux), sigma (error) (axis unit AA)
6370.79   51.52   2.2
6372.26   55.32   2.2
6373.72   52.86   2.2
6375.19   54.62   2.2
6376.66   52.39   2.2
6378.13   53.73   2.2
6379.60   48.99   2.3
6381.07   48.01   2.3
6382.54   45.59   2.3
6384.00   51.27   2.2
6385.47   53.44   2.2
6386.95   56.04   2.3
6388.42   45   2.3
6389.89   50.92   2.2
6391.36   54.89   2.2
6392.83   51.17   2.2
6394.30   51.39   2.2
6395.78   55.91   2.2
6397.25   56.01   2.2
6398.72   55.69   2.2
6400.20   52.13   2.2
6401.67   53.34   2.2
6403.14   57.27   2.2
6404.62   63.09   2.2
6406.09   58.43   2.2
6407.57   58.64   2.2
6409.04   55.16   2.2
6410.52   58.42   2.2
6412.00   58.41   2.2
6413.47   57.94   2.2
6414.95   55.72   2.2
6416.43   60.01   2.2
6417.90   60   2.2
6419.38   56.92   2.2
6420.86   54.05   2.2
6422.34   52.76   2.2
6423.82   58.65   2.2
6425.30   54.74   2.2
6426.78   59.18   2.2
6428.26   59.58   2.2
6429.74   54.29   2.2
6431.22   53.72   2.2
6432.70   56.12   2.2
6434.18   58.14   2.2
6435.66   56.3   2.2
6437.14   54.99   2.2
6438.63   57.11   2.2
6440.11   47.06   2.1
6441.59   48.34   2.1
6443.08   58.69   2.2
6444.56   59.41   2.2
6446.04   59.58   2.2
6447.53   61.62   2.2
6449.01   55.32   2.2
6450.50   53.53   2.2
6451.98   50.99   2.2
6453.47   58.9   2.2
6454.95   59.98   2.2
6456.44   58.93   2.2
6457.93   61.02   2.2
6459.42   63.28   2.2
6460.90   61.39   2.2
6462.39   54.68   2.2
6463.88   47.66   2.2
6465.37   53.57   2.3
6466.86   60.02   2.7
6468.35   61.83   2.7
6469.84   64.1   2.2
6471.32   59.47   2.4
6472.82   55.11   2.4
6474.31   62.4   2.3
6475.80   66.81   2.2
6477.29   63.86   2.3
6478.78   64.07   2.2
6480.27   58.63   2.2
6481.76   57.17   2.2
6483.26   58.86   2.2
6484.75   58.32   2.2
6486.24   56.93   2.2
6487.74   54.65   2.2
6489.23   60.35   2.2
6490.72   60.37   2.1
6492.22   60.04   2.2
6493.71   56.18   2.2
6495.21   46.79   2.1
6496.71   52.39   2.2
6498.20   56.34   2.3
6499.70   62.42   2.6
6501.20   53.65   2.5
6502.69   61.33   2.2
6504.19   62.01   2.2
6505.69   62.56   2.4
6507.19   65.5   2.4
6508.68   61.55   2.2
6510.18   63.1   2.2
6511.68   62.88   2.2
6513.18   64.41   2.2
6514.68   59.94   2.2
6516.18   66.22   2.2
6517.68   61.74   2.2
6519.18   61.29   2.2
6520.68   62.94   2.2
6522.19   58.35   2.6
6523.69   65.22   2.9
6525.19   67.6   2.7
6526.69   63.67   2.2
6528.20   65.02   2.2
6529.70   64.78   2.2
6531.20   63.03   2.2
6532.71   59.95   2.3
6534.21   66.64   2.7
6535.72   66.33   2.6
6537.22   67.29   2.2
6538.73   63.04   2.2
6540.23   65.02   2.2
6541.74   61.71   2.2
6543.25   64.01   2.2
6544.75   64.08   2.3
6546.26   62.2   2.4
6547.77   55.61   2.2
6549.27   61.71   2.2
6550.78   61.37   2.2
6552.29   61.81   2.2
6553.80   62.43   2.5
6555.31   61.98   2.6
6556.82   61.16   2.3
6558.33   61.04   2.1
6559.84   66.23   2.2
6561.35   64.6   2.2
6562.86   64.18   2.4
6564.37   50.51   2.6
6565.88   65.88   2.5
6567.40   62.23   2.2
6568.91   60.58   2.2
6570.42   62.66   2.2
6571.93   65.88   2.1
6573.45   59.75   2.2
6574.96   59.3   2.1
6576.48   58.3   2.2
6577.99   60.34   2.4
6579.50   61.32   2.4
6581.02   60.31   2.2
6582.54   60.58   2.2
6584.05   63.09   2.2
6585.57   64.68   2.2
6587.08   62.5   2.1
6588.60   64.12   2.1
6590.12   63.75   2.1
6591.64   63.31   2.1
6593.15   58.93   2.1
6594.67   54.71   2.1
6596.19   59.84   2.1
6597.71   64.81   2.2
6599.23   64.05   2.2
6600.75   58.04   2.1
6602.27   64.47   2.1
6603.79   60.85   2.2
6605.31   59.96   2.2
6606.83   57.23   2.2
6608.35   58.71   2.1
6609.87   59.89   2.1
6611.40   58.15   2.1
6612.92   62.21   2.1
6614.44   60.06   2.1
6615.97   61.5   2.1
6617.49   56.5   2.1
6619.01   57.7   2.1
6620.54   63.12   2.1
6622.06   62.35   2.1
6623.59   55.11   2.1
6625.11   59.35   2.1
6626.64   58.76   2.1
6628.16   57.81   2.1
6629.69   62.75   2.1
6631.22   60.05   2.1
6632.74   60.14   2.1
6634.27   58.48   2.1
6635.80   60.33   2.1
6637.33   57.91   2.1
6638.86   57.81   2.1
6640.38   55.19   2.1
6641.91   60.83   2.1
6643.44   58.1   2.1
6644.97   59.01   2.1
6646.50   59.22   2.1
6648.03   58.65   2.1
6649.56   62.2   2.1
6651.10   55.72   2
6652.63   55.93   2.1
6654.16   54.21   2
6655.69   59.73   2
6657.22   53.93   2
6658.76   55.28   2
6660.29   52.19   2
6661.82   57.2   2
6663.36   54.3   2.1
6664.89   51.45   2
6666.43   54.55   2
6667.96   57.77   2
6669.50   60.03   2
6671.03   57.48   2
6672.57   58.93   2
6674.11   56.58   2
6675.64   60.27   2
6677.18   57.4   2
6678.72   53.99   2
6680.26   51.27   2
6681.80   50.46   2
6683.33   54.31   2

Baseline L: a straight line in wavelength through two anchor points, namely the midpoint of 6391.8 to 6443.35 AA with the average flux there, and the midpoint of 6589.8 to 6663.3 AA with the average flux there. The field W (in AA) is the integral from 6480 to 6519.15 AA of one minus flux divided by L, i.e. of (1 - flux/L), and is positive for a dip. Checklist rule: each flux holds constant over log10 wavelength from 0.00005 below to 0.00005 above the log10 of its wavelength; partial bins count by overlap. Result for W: -1.6 AA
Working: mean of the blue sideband 55.9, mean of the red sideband 59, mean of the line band 59.4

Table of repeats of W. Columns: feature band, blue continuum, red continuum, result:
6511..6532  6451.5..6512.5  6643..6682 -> -1.75 AA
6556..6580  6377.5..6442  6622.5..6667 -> -2.07 AA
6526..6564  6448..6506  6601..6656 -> -2.80 AA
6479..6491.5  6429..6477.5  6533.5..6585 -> 0.10 AA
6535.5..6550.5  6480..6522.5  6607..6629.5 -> -0.86 AA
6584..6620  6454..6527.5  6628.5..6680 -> -1.54 AA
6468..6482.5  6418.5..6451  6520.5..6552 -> -0.61 AA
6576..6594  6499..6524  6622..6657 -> -0.53 AA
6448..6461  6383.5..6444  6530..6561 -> -0.07 AA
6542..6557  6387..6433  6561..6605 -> -0.32 AA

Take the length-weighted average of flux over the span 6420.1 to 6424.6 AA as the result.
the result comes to 55.1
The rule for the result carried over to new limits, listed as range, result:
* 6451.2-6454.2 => 54.9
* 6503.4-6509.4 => 62.9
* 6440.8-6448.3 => 57.5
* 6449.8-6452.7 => 52.3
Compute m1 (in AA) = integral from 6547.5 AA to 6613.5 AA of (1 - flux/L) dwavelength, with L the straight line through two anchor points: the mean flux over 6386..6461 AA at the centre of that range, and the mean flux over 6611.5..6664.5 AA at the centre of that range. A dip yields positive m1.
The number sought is -4.0 AA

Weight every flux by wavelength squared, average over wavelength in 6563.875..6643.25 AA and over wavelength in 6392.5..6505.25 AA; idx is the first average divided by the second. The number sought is 1.10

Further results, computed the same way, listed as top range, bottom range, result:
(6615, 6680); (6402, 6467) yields 1.09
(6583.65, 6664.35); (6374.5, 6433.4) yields 1.16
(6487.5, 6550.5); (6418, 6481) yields 1.09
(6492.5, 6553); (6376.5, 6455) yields 1.16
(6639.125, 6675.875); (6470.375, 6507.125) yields 1.02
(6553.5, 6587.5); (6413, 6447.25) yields 1.14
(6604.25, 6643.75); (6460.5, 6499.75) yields 1.06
